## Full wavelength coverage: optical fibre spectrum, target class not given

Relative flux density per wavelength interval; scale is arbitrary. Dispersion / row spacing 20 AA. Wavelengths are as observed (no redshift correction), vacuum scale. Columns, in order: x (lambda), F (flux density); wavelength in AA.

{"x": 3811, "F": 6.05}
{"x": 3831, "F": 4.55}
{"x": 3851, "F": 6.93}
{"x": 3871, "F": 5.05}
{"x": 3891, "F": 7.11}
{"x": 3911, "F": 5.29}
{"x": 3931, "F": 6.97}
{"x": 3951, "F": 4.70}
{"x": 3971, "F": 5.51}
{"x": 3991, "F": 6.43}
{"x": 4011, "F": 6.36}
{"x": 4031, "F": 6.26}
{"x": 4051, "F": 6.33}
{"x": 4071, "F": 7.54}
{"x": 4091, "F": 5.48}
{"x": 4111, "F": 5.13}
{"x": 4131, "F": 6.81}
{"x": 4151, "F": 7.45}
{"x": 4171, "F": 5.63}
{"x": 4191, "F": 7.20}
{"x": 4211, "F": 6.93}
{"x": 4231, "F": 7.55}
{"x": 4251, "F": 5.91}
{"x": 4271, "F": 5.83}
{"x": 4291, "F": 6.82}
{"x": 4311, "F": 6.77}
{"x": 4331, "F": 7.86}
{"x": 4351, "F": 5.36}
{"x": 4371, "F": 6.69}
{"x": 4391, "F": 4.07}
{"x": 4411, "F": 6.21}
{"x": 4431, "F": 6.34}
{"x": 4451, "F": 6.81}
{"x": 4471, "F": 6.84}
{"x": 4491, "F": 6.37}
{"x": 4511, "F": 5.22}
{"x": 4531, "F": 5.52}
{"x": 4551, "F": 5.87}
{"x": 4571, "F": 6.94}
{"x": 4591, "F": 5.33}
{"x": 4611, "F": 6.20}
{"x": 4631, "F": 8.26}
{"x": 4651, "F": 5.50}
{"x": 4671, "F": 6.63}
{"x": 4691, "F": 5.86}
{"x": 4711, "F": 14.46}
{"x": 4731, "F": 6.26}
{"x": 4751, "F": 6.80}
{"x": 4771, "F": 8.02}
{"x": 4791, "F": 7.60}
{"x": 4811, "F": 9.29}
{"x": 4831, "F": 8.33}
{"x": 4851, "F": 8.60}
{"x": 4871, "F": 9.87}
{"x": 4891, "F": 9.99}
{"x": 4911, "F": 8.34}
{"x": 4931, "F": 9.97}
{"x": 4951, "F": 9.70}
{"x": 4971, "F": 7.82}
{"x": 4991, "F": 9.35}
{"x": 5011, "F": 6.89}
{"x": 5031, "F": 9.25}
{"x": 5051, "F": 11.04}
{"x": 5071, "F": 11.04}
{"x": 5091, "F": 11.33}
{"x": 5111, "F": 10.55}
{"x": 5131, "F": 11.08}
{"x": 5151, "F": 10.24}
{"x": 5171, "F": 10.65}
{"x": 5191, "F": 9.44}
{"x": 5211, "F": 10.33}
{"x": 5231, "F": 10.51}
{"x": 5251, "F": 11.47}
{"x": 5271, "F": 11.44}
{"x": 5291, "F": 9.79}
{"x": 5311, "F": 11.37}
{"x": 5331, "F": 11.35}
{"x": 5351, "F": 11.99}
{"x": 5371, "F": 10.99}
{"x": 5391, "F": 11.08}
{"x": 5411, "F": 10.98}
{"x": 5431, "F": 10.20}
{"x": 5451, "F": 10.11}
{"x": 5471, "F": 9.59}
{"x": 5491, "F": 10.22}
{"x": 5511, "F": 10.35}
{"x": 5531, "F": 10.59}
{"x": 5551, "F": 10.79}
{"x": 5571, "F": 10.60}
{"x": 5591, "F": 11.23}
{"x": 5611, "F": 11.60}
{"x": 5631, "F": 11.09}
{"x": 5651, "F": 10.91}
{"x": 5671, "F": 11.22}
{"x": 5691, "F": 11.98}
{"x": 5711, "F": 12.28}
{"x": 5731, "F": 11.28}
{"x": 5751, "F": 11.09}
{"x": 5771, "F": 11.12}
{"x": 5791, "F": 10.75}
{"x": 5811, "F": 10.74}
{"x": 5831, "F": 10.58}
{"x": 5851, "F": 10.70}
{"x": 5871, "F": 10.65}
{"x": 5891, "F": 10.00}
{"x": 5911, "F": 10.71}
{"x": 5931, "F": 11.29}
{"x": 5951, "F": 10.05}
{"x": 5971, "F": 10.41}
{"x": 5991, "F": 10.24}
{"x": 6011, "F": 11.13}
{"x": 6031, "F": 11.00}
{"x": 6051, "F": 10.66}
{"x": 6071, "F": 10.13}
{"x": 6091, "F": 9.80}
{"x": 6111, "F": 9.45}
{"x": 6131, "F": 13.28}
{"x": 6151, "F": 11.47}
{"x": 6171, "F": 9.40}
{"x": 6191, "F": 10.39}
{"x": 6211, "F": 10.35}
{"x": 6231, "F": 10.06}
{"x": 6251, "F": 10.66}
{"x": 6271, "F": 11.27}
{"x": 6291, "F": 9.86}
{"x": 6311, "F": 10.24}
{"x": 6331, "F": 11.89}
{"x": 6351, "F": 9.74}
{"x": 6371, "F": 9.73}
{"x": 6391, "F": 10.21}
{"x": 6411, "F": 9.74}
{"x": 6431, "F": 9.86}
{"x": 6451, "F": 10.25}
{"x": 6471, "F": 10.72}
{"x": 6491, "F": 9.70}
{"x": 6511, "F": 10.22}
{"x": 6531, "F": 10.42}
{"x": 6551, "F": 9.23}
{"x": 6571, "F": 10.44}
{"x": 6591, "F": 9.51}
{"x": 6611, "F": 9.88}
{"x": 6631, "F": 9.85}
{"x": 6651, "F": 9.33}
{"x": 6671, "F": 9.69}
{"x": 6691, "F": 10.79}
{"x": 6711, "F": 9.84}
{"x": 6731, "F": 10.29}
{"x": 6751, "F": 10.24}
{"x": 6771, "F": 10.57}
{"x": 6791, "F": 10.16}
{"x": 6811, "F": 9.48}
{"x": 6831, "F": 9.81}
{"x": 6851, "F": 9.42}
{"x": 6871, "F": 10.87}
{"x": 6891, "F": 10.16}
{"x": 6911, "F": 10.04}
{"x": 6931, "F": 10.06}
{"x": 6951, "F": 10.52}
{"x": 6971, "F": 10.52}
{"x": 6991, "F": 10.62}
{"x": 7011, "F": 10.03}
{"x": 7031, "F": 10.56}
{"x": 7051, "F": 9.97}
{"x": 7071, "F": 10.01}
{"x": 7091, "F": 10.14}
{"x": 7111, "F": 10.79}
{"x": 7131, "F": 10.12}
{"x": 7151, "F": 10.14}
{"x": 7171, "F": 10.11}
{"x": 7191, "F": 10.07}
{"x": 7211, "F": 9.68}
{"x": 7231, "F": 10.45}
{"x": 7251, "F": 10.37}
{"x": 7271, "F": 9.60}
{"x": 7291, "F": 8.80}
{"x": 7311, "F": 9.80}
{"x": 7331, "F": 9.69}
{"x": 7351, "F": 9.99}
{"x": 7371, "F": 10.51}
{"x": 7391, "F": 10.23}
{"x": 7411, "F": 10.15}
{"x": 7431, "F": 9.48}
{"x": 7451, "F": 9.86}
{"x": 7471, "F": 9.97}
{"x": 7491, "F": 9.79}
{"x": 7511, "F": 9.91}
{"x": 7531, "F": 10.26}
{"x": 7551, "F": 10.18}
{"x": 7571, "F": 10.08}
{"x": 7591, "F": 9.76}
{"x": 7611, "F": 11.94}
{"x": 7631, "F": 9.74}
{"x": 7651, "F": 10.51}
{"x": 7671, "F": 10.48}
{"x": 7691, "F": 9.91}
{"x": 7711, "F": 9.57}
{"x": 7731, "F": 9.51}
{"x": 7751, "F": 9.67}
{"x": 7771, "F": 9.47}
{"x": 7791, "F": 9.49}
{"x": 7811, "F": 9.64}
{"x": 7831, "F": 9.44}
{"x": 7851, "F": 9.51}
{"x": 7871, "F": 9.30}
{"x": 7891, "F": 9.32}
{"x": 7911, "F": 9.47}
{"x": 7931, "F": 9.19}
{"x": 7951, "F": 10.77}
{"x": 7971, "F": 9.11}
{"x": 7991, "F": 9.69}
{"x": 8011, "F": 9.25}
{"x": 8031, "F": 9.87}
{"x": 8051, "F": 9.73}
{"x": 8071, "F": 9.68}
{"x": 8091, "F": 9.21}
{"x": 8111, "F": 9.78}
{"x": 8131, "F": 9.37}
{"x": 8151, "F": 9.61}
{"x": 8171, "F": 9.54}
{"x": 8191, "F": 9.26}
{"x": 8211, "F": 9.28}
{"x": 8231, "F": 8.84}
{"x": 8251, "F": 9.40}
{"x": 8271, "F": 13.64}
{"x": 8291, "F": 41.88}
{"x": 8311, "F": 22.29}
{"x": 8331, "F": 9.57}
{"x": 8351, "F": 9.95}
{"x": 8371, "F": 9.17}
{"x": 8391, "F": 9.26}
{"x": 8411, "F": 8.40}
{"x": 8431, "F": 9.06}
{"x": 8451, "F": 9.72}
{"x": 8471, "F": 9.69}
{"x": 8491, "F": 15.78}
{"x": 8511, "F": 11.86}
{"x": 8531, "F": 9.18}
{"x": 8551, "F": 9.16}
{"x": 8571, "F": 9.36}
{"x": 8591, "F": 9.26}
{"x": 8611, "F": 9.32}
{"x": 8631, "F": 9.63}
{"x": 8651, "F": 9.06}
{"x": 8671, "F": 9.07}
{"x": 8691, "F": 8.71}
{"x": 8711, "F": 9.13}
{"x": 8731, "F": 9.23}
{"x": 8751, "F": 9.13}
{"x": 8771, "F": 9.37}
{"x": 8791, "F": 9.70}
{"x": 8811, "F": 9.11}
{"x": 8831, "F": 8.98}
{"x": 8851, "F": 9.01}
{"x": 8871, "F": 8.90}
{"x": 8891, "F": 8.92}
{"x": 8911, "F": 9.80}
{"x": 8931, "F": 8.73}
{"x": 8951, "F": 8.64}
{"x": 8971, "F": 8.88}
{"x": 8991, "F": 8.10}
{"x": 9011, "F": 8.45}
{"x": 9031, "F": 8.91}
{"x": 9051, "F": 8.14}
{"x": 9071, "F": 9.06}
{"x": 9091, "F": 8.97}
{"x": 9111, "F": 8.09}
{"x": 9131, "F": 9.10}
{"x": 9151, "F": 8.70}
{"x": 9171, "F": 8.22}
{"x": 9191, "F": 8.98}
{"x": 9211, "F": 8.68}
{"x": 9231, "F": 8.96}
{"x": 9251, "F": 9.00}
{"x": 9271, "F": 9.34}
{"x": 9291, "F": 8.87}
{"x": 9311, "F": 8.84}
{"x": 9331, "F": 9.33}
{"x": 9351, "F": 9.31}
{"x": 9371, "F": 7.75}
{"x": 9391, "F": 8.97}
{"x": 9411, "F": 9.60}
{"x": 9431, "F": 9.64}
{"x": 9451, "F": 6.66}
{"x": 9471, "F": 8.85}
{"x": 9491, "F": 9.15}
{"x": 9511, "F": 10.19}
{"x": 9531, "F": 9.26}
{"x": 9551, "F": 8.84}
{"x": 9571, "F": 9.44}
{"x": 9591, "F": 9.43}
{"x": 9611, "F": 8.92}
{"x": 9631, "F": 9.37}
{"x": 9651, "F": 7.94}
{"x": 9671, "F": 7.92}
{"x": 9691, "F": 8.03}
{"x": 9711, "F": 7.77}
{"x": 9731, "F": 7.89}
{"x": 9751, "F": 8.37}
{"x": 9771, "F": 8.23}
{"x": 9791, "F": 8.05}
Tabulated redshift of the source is 0.26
